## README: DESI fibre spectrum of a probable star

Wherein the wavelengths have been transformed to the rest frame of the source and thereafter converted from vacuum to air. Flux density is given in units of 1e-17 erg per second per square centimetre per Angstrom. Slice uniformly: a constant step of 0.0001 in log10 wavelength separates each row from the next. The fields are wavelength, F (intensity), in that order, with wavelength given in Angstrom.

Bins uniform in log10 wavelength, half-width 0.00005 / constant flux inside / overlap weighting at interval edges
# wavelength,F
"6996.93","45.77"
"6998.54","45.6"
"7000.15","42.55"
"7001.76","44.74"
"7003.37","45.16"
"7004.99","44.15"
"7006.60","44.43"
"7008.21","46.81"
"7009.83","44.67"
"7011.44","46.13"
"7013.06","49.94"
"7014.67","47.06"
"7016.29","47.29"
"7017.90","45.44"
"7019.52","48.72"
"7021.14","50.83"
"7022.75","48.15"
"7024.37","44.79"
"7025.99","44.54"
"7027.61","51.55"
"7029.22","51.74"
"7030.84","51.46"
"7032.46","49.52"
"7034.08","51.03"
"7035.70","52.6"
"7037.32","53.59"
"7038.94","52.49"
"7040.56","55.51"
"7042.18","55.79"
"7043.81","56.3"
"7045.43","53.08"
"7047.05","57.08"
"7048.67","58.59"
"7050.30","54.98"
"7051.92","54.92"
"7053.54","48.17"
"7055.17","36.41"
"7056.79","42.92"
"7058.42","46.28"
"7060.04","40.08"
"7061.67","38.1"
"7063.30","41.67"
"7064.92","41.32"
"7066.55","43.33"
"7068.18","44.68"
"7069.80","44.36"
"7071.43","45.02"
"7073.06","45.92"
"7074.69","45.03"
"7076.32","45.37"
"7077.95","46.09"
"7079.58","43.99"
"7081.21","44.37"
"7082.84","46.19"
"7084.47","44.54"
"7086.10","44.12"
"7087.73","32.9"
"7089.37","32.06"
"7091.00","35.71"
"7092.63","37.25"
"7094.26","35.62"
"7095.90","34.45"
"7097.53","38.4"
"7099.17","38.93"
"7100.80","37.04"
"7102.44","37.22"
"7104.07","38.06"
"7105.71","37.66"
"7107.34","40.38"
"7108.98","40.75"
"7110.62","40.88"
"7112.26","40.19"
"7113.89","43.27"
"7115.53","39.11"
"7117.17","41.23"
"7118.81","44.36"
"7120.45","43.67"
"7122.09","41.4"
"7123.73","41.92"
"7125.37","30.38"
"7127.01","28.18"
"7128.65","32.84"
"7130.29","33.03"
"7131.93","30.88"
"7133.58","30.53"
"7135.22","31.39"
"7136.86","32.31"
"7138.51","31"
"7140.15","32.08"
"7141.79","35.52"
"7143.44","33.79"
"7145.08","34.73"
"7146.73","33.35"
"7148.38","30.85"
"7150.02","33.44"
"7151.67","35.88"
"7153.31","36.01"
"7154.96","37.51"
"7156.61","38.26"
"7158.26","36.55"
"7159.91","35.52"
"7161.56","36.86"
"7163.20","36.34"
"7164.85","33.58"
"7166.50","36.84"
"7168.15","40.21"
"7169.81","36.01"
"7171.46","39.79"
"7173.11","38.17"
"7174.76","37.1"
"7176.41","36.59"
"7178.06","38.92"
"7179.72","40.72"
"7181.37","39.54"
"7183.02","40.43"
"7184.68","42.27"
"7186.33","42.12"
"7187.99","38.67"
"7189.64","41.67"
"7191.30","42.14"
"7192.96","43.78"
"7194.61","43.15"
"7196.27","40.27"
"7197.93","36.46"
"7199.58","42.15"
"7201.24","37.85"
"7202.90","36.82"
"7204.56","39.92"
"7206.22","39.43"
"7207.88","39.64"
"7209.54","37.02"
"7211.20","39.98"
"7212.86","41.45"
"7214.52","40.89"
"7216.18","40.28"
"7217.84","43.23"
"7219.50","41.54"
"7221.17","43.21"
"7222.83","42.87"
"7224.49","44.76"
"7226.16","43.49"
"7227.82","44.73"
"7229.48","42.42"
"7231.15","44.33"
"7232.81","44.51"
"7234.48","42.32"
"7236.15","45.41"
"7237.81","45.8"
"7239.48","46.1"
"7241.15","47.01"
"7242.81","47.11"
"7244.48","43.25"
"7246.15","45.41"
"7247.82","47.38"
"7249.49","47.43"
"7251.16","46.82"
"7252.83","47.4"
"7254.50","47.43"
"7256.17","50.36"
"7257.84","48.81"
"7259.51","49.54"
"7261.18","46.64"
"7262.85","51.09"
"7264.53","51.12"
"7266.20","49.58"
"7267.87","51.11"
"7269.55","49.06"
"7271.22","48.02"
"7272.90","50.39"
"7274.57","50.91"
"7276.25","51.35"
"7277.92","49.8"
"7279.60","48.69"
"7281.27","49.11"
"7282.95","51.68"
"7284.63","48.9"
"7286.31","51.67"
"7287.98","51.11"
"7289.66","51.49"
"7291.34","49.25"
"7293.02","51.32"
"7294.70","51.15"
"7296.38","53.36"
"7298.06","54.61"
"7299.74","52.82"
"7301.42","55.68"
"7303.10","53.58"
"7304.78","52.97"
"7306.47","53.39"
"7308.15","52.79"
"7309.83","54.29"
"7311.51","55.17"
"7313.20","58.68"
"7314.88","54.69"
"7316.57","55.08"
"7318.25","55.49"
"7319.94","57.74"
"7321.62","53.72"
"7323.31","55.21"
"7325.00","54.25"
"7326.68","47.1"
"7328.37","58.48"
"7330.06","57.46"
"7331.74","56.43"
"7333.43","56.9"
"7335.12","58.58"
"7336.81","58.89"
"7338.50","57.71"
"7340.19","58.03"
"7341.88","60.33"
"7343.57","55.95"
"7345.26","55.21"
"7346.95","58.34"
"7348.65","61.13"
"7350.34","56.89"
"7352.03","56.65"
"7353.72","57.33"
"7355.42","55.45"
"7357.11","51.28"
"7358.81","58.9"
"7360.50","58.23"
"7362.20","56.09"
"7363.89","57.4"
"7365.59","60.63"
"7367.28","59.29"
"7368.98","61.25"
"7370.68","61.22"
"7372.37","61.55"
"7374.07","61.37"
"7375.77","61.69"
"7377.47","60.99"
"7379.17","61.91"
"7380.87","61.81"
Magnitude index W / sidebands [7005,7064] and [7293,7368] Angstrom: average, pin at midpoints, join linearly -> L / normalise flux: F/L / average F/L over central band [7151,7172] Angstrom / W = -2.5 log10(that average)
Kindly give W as 0.373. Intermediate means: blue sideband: 48.9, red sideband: 55.9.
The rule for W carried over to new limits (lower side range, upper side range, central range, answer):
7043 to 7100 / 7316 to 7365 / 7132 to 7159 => 0.37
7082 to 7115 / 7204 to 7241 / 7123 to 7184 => 0.15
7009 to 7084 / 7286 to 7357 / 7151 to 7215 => 0.31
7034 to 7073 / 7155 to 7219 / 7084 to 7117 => 0.18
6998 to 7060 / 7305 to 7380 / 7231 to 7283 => 0.15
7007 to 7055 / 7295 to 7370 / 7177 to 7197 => 0.29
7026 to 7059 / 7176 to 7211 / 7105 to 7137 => 0.22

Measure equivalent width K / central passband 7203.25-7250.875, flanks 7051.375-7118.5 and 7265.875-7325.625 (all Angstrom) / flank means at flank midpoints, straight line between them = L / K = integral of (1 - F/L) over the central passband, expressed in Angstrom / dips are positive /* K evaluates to 5.5 Angstrom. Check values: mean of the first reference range 41.3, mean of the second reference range 52.5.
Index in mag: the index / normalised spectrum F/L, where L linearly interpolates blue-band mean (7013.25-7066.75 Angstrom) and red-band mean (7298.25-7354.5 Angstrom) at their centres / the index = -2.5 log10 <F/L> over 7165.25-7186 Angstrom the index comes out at 0.32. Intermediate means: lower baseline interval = 49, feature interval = 38.9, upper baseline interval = 56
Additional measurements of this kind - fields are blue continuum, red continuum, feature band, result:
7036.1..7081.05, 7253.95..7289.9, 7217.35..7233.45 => 0.14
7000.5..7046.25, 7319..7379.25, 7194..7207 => 0.34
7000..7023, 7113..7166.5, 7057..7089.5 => -0.05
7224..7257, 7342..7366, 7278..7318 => -0.02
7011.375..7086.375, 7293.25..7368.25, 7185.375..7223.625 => 0.28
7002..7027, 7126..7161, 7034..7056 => -0.21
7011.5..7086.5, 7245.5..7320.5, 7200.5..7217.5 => 0.26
